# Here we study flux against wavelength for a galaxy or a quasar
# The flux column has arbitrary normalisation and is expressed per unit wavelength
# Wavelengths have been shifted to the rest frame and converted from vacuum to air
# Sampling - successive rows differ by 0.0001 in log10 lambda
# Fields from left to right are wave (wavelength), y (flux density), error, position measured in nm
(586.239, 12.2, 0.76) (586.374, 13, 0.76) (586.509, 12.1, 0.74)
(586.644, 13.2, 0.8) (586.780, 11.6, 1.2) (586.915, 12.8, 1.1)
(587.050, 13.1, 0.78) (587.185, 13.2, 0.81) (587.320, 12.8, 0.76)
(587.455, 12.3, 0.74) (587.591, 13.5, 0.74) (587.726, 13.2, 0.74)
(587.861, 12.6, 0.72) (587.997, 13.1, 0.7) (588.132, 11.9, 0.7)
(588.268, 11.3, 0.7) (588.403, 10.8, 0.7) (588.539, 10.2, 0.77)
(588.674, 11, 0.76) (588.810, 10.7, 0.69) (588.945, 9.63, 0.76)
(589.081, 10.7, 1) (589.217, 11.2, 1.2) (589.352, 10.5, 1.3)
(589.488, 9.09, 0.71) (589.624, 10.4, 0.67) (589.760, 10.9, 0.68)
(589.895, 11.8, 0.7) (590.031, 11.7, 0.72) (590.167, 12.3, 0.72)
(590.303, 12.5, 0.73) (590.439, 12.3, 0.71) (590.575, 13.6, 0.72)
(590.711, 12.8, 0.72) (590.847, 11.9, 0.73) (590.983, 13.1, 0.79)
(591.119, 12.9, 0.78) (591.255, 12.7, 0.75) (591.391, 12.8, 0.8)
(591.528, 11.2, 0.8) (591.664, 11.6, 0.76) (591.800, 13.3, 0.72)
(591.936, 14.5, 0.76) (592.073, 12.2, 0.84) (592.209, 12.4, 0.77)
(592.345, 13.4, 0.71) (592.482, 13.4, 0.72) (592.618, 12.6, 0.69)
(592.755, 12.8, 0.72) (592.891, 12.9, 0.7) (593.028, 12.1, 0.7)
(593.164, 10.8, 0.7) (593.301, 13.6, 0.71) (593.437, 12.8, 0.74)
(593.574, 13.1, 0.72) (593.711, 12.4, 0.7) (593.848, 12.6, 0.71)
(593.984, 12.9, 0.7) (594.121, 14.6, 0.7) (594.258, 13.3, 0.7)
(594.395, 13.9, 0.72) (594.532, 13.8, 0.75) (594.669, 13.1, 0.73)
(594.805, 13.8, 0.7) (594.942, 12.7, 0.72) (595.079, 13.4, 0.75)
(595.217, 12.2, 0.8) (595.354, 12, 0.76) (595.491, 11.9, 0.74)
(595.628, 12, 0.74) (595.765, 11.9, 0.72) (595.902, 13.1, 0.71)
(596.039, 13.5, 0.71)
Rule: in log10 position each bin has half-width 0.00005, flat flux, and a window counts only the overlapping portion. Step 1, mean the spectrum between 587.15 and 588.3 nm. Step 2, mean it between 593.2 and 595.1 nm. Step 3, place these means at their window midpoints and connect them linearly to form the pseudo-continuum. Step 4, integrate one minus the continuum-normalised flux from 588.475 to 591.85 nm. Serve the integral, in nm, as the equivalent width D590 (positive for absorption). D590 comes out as 0.333 nm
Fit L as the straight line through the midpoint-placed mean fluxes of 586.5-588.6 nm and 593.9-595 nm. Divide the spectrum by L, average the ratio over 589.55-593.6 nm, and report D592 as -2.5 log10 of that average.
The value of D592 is 0.049 mag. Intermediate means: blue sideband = 12.4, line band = 12.5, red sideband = 13.5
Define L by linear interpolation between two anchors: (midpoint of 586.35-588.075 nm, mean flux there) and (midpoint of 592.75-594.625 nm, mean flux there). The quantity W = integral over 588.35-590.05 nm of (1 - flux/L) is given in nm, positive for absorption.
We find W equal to 0.29 nm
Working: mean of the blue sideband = 12.8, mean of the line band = 10.6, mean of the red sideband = 13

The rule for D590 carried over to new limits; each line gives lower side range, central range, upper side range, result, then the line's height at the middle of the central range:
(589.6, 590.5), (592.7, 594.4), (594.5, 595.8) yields -0.07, 12.4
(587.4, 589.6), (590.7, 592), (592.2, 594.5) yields -0.04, 12.3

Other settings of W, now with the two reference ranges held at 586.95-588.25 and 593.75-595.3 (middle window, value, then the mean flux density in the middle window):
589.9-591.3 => 0.05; 12.5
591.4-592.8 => 0.04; 12.7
